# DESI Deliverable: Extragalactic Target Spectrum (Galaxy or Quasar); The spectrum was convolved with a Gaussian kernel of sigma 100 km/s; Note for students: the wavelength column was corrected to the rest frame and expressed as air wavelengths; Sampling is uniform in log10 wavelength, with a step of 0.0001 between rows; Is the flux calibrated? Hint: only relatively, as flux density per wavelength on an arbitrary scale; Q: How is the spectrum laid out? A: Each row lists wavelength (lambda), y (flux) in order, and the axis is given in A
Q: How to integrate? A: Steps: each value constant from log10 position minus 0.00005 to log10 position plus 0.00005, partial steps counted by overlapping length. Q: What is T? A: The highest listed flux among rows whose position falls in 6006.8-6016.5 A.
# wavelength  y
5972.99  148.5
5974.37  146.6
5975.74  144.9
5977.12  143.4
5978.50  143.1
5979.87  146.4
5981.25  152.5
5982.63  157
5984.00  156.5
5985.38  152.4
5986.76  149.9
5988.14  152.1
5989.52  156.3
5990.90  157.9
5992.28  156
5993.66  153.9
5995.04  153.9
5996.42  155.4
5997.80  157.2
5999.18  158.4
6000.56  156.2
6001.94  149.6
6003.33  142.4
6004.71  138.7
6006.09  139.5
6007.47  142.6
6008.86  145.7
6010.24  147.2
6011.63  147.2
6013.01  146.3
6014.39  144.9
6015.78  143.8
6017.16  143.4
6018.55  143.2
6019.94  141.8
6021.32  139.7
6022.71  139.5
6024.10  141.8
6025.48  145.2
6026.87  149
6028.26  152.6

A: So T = 147.2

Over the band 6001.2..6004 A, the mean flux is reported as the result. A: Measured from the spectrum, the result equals 146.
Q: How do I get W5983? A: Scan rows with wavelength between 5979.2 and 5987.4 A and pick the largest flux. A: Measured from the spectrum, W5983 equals 157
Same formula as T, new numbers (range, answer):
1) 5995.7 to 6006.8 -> 158.4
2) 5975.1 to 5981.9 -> 152.5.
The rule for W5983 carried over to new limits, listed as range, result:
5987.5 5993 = 157.9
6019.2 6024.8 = 141.8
